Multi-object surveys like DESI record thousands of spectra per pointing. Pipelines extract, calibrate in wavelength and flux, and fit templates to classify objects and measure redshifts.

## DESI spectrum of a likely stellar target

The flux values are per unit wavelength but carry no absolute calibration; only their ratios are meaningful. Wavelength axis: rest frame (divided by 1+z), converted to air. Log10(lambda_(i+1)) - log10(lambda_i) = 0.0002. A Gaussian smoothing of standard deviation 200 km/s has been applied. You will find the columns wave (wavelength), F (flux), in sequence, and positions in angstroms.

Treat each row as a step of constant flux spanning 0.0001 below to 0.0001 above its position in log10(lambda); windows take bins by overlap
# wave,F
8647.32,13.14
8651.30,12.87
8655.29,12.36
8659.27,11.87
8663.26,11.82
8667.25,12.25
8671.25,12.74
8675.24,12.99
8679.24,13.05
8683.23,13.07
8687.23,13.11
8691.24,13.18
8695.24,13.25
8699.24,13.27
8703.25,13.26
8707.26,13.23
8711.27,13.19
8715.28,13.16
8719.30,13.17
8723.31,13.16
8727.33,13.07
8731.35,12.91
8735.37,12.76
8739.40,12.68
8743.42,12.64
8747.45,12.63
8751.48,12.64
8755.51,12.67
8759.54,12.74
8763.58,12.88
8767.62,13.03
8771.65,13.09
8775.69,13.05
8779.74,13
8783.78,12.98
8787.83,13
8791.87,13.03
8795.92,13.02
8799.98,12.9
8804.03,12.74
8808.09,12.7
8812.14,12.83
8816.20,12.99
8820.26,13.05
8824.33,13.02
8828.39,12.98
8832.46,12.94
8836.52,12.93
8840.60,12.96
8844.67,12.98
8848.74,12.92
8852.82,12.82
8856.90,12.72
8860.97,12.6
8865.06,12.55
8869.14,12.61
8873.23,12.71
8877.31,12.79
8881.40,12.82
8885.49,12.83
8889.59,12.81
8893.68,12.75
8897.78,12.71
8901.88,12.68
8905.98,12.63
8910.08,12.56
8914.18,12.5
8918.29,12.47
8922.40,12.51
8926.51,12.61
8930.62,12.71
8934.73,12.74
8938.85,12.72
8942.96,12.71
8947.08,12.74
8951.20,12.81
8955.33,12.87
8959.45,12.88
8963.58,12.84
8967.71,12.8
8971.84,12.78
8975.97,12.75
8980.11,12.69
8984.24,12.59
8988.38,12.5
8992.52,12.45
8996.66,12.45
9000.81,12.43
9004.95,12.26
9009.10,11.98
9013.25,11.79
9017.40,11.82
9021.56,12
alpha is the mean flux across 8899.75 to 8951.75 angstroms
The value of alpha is 12.6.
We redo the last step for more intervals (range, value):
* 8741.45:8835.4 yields 12.9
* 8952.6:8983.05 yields 12.8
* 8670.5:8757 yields 13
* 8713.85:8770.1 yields 12.9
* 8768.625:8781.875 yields 13.1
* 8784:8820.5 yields 12.9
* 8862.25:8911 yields 12.7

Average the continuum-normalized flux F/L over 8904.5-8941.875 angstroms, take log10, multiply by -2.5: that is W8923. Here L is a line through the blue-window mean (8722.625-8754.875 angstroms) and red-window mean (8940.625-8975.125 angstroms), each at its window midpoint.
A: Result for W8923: 0.02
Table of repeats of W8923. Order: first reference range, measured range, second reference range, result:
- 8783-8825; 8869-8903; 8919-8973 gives 0.006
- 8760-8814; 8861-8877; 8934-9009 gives 0.015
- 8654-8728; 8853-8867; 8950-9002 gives 0.011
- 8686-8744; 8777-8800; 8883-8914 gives -0.006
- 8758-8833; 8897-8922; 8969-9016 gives 0.005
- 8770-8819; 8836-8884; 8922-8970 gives 0.007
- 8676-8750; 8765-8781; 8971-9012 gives -0.010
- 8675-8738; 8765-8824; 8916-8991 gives 0.001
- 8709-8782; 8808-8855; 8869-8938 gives -0.013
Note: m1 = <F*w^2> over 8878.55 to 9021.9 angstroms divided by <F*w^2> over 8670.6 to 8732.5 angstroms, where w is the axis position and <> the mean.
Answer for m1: 1.01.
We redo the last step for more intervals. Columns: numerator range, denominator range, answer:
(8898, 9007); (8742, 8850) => 1.02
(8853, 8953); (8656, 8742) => 1.03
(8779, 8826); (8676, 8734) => 1.01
